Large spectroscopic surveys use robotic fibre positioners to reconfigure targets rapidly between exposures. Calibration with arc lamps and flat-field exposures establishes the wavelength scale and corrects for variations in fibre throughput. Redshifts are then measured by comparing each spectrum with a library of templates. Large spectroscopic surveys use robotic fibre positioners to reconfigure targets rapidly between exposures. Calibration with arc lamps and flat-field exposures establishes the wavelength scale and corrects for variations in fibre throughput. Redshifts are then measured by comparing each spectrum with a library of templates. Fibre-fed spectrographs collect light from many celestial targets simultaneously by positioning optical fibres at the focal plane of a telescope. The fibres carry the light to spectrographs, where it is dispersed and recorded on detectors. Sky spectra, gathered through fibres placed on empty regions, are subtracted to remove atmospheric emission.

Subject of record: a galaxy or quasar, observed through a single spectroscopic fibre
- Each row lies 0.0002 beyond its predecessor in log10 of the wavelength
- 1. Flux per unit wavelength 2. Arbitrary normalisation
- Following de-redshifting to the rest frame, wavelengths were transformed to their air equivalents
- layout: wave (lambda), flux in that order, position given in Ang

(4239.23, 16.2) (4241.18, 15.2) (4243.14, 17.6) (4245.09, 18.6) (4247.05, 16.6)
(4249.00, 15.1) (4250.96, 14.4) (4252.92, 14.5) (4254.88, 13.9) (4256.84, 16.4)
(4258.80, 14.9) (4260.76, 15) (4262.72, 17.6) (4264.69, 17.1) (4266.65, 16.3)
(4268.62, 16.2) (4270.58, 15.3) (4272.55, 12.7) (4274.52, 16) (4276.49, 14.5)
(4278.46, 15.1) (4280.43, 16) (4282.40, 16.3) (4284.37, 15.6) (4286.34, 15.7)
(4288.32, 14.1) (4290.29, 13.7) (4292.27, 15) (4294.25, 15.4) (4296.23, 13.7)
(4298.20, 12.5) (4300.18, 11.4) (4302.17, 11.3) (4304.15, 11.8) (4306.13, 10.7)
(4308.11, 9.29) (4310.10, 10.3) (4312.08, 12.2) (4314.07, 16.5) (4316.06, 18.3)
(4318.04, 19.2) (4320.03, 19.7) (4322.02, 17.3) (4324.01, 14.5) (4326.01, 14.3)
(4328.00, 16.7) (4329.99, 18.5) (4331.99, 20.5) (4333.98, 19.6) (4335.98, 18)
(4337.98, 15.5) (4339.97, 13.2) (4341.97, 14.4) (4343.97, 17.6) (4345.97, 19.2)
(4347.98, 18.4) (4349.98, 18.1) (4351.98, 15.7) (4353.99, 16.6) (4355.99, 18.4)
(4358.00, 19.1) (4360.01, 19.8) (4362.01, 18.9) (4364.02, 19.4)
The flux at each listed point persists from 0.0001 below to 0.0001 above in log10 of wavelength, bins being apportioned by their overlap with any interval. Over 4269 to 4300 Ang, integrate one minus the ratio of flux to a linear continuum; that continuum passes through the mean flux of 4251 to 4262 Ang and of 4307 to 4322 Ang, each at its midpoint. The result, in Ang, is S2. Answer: 0.7 Ang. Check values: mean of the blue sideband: 15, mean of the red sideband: 15.2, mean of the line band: 14.7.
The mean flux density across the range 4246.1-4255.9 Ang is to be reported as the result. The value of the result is 14.9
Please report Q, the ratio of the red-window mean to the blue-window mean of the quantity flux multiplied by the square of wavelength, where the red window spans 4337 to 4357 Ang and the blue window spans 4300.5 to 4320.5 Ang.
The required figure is 1.24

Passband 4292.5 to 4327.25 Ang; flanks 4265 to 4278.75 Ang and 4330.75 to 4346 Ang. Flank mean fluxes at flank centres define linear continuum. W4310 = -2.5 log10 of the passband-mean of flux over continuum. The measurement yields 0.164 mag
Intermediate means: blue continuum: 15.3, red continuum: 17.1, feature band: 14.1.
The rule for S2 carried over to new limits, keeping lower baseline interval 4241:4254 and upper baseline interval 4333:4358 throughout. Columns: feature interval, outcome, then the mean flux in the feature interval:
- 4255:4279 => 1.0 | 15.5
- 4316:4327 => -0.2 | 17.1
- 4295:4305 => 2.6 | 12.2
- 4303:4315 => 3.6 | 11.8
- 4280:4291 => 0.8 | 15.2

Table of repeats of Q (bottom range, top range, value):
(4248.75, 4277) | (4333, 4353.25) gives 1.15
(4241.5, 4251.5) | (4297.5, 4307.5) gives 0.71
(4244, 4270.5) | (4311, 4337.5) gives 1.12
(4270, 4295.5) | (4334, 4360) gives 1.18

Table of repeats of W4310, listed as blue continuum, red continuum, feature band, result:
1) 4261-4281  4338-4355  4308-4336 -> -0.01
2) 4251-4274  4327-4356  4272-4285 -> 0.04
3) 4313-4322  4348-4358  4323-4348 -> 0.06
